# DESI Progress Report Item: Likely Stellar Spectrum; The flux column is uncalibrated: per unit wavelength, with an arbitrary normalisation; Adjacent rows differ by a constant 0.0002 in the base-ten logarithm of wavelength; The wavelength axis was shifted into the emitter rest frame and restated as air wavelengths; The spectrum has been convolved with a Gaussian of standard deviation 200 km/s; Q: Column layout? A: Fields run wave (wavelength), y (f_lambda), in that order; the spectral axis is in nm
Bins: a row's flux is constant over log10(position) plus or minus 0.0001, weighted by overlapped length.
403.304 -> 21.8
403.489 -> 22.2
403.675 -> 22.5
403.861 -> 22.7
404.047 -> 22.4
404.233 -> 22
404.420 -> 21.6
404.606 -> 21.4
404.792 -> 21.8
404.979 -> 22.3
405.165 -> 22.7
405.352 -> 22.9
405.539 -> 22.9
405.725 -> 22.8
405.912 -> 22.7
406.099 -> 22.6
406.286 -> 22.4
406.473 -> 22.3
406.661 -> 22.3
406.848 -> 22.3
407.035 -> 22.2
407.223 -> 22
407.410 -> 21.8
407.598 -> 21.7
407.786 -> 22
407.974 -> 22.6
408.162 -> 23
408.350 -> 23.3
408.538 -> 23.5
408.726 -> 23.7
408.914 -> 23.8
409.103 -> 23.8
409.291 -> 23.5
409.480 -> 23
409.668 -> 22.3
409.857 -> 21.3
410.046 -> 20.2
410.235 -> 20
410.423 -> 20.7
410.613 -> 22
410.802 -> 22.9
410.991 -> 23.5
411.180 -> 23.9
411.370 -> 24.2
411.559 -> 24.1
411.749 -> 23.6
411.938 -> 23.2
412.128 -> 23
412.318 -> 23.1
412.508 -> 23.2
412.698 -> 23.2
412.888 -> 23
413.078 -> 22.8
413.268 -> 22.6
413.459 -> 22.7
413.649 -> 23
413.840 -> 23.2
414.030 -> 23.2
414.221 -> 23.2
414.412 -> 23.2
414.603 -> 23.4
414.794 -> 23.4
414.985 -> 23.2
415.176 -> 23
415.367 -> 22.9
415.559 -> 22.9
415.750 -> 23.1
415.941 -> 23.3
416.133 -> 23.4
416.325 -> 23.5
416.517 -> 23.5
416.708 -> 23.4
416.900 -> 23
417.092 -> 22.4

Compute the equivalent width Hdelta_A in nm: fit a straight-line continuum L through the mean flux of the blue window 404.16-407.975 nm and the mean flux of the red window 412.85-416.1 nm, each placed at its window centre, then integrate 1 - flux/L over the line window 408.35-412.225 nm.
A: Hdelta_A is -0.03 nm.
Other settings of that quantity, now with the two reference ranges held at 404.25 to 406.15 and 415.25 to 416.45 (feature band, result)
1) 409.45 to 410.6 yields 0.08 nm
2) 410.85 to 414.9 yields -0.06 nm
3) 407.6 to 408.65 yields -0.01 nm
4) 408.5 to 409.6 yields -0.04 nm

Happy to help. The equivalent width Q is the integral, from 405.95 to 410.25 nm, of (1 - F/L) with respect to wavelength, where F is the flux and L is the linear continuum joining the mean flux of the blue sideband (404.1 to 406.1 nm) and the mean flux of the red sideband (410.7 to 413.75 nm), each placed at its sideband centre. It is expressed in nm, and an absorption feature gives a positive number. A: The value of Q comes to 0.05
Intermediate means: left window 22.3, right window 23.2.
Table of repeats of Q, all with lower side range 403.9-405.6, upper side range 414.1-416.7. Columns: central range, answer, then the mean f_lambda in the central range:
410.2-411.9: -0.004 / 22.9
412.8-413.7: 0.009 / 22.8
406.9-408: 0.022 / 22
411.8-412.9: -0.010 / 23.2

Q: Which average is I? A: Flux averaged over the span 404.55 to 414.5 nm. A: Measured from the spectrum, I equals 22.7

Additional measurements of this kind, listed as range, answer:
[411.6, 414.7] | 23.1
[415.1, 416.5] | 23.2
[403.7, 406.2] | 22.4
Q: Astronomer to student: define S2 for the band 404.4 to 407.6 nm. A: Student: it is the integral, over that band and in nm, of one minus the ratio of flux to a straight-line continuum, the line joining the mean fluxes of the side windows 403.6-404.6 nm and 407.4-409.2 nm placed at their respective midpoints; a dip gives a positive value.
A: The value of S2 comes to 0.032 nm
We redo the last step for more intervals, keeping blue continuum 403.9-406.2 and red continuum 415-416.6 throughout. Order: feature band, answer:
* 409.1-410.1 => 0.018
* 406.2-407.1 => 0.007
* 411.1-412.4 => -0.040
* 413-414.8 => -0.001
